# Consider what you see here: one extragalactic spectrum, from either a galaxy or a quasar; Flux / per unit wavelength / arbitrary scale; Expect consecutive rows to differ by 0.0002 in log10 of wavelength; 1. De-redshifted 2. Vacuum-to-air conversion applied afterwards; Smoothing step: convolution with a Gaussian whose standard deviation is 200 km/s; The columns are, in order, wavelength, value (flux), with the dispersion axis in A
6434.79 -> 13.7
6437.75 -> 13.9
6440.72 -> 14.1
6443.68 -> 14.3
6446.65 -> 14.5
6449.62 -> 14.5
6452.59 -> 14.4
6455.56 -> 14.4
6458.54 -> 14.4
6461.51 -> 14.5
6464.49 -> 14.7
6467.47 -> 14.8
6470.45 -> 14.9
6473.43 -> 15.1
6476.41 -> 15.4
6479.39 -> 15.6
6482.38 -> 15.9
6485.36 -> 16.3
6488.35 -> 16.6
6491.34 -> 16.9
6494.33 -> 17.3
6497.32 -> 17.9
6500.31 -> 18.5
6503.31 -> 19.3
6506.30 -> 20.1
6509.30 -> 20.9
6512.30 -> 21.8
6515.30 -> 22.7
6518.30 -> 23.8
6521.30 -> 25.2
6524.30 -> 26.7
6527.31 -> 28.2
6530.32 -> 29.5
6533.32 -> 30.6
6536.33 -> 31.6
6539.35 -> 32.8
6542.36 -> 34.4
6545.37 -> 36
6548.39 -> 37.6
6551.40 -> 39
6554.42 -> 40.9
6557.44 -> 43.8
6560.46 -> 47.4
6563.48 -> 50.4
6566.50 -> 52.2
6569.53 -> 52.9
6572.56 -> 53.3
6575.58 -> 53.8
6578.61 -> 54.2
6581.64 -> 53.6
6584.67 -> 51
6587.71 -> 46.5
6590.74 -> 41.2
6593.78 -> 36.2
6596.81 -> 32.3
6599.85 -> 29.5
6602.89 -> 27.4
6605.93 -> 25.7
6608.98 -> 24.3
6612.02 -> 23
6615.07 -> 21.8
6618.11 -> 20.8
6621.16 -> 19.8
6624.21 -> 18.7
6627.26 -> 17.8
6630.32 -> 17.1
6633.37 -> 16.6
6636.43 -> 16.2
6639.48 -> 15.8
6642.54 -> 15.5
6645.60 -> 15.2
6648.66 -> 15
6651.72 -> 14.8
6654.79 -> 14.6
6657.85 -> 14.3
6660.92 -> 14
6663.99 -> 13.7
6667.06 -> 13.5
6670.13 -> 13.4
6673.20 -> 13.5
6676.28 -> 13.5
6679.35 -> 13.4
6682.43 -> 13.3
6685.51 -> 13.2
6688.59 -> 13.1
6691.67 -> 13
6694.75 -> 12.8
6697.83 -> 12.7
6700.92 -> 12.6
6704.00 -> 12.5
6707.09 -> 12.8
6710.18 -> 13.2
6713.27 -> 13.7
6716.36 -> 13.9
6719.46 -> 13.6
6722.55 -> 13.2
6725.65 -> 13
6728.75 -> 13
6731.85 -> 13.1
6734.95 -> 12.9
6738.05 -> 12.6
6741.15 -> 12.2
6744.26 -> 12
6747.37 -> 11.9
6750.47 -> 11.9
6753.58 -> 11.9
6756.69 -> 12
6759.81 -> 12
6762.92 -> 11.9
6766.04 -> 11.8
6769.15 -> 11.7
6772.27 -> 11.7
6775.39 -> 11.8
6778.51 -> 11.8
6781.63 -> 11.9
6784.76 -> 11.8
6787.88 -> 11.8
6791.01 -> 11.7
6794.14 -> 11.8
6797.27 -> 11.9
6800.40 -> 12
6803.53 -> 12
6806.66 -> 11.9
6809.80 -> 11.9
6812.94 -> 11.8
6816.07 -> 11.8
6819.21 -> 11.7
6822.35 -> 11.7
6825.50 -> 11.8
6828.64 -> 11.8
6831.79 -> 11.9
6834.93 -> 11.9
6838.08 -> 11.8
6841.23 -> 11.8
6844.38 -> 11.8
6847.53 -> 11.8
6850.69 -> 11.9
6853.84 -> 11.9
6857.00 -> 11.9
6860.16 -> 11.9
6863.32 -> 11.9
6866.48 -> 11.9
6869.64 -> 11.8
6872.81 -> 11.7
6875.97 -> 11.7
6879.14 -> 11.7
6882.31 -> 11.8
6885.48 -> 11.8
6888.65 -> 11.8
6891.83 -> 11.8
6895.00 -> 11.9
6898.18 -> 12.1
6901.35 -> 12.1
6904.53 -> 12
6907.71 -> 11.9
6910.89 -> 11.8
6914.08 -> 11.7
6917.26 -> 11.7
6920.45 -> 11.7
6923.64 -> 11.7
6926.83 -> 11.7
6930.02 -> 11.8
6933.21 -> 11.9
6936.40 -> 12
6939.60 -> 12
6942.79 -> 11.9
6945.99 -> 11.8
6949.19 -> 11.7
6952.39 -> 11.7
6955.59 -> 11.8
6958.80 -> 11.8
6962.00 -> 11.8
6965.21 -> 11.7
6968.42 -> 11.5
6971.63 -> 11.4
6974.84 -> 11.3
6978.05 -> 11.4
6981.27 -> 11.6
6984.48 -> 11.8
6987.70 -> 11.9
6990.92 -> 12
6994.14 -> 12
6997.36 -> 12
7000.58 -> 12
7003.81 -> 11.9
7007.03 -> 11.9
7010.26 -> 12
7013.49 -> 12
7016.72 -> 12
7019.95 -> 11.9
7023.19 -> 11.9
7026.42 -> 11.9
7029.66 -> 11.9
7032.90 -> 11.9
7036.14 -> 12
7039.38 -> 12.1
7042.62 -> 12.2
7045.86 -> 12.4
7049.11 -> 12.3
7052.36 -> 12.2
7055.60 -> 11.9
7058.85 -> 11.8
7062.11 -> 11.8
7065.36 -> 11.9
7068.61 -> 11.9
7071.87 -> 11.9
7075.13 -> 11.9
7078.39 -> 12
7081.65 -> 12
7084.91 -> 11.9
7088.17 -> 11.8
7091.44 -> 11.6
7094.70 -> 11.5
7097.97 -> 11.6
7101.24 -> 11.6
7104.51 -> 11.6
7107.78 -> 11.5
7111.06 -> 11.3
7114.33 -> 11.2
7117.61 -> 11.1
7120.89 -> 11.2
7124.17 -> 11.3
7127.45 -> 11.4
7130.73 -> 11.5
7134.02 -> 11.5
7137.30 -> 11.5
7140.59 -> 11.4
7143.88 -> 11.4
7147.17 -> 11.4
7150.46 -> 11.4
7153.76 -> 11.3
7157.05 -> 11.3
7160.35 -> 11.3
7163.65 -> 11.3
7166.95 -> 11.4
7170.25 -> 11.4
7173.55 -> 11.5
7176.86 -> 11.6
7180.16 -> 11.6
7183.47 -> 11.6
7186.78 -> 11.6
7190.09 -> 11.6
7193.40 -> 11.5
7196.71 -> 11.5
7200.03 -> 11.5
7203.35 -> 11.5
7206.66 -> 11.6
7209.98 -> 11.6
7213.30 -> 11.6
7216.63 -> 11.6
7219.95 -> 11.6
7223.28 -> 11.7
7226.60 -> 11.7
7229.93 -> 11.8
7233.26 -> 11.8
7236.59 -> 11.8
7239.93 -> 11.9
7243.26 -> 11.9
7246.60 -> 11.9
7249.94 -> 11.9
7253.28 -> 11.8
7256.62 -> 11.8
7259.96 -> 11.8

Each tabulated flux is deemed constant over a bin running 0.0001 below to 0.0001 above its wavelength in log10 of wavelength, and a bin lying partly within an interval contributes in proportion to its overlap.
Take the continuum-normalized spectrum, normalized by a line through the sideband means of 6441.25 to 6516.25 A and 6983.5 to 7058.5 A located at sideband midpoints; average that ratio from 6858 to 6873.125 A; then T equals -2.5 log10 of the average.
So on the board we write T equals 0.13 mag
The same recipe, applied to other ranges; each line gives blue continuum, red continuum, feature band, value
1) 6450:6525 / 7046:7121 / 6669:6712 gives 0.201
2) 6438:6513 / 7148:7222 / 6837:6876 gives 0.156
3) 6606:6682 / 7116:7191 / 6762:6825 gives 0.266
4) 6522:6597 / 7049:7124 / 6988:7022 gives 0.334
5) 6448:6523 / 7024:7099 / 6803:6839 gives 0.202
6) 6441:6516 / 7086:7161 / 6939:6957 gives 0.089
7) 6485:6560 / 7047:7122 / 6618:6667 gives 0.436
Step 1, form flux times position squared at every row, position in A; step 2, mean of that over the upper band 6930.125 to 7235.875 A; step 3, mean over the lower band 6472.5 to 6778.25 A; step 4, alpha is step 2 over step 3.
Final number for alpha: 0.61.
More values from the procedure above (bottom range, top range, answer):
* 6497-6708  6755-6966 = 0.49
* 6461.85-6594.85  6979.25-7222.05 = 0.44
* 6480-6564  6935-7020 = 0.49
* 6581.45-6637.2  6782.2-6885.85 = 0.45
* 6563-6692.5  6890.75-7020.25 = 0.51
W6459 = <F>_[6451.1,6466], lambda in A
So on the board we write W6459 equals 14.5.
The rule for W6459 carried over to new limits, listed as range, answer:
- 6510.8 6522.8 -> 23.4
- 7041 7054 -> 12.3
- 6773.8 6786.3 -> 11.8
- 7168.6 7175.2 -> 11.5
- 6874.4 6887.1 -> 11.7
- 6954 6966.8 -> 11.8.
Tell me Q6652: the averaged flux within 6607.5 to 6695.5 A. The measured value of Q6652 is 15.9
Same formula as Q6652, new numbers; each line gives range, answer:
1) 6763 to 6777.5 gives 11.8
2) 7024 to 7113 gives 11.9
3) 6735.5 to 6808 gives 11.9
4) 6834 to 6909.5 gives 11.9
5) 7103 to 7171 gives 11.4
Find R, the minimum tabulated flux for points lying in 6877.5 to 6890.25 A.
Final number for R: 11.7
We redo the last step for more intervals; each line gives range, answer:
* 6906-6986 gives 11.3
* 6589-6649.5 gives 15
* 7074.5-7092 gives 11.6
